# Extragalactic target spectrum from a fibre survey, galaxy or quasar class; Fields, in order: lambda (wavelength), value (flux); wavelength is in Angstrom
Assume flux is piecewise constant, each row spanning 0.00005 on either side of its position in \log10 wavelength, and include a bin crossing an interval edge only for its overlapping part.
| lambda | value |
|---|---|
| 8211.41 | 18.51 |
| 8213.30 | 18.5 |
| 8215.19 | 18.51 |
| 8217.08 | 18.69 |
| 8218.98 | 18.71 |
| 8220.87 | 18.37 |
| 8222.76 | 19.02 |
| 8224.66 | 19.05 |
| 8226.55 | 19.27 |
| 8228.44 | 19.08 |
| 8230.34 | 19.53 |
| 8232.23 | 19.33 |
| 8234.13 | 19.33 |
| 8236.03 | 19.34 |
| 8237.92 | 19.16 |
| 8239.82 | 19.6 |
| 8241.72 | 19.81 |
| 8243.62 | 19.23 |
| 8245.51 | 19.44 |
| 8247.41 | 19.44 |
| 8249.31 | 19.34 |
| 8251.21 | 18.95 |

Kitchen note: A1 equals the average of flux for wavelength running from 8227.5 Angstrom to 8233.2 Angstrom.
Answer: 19.3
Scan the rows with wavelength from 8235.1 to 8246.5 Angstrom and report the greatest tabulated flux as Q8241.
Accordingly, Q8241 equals 19.81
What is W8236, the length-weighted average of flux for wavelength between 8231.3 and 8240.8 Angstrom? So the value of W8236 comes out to 19.3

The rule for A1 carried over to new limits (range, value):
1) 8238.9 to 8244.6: 19.6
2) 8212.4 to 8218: 18.6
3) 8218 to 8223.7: 18.7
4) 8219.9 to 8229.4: 19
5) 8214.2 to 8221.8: 18.6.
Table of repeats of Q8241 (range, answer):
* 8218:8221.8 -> 18.71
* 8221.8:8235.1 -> 19.53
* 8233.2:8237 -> 19.34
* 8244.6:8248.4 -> 19.44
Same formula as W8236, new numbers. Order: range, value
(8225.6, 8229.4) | 19.2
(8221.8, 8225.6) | 19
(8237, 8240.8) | 19.4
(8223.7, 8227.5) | 19.2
